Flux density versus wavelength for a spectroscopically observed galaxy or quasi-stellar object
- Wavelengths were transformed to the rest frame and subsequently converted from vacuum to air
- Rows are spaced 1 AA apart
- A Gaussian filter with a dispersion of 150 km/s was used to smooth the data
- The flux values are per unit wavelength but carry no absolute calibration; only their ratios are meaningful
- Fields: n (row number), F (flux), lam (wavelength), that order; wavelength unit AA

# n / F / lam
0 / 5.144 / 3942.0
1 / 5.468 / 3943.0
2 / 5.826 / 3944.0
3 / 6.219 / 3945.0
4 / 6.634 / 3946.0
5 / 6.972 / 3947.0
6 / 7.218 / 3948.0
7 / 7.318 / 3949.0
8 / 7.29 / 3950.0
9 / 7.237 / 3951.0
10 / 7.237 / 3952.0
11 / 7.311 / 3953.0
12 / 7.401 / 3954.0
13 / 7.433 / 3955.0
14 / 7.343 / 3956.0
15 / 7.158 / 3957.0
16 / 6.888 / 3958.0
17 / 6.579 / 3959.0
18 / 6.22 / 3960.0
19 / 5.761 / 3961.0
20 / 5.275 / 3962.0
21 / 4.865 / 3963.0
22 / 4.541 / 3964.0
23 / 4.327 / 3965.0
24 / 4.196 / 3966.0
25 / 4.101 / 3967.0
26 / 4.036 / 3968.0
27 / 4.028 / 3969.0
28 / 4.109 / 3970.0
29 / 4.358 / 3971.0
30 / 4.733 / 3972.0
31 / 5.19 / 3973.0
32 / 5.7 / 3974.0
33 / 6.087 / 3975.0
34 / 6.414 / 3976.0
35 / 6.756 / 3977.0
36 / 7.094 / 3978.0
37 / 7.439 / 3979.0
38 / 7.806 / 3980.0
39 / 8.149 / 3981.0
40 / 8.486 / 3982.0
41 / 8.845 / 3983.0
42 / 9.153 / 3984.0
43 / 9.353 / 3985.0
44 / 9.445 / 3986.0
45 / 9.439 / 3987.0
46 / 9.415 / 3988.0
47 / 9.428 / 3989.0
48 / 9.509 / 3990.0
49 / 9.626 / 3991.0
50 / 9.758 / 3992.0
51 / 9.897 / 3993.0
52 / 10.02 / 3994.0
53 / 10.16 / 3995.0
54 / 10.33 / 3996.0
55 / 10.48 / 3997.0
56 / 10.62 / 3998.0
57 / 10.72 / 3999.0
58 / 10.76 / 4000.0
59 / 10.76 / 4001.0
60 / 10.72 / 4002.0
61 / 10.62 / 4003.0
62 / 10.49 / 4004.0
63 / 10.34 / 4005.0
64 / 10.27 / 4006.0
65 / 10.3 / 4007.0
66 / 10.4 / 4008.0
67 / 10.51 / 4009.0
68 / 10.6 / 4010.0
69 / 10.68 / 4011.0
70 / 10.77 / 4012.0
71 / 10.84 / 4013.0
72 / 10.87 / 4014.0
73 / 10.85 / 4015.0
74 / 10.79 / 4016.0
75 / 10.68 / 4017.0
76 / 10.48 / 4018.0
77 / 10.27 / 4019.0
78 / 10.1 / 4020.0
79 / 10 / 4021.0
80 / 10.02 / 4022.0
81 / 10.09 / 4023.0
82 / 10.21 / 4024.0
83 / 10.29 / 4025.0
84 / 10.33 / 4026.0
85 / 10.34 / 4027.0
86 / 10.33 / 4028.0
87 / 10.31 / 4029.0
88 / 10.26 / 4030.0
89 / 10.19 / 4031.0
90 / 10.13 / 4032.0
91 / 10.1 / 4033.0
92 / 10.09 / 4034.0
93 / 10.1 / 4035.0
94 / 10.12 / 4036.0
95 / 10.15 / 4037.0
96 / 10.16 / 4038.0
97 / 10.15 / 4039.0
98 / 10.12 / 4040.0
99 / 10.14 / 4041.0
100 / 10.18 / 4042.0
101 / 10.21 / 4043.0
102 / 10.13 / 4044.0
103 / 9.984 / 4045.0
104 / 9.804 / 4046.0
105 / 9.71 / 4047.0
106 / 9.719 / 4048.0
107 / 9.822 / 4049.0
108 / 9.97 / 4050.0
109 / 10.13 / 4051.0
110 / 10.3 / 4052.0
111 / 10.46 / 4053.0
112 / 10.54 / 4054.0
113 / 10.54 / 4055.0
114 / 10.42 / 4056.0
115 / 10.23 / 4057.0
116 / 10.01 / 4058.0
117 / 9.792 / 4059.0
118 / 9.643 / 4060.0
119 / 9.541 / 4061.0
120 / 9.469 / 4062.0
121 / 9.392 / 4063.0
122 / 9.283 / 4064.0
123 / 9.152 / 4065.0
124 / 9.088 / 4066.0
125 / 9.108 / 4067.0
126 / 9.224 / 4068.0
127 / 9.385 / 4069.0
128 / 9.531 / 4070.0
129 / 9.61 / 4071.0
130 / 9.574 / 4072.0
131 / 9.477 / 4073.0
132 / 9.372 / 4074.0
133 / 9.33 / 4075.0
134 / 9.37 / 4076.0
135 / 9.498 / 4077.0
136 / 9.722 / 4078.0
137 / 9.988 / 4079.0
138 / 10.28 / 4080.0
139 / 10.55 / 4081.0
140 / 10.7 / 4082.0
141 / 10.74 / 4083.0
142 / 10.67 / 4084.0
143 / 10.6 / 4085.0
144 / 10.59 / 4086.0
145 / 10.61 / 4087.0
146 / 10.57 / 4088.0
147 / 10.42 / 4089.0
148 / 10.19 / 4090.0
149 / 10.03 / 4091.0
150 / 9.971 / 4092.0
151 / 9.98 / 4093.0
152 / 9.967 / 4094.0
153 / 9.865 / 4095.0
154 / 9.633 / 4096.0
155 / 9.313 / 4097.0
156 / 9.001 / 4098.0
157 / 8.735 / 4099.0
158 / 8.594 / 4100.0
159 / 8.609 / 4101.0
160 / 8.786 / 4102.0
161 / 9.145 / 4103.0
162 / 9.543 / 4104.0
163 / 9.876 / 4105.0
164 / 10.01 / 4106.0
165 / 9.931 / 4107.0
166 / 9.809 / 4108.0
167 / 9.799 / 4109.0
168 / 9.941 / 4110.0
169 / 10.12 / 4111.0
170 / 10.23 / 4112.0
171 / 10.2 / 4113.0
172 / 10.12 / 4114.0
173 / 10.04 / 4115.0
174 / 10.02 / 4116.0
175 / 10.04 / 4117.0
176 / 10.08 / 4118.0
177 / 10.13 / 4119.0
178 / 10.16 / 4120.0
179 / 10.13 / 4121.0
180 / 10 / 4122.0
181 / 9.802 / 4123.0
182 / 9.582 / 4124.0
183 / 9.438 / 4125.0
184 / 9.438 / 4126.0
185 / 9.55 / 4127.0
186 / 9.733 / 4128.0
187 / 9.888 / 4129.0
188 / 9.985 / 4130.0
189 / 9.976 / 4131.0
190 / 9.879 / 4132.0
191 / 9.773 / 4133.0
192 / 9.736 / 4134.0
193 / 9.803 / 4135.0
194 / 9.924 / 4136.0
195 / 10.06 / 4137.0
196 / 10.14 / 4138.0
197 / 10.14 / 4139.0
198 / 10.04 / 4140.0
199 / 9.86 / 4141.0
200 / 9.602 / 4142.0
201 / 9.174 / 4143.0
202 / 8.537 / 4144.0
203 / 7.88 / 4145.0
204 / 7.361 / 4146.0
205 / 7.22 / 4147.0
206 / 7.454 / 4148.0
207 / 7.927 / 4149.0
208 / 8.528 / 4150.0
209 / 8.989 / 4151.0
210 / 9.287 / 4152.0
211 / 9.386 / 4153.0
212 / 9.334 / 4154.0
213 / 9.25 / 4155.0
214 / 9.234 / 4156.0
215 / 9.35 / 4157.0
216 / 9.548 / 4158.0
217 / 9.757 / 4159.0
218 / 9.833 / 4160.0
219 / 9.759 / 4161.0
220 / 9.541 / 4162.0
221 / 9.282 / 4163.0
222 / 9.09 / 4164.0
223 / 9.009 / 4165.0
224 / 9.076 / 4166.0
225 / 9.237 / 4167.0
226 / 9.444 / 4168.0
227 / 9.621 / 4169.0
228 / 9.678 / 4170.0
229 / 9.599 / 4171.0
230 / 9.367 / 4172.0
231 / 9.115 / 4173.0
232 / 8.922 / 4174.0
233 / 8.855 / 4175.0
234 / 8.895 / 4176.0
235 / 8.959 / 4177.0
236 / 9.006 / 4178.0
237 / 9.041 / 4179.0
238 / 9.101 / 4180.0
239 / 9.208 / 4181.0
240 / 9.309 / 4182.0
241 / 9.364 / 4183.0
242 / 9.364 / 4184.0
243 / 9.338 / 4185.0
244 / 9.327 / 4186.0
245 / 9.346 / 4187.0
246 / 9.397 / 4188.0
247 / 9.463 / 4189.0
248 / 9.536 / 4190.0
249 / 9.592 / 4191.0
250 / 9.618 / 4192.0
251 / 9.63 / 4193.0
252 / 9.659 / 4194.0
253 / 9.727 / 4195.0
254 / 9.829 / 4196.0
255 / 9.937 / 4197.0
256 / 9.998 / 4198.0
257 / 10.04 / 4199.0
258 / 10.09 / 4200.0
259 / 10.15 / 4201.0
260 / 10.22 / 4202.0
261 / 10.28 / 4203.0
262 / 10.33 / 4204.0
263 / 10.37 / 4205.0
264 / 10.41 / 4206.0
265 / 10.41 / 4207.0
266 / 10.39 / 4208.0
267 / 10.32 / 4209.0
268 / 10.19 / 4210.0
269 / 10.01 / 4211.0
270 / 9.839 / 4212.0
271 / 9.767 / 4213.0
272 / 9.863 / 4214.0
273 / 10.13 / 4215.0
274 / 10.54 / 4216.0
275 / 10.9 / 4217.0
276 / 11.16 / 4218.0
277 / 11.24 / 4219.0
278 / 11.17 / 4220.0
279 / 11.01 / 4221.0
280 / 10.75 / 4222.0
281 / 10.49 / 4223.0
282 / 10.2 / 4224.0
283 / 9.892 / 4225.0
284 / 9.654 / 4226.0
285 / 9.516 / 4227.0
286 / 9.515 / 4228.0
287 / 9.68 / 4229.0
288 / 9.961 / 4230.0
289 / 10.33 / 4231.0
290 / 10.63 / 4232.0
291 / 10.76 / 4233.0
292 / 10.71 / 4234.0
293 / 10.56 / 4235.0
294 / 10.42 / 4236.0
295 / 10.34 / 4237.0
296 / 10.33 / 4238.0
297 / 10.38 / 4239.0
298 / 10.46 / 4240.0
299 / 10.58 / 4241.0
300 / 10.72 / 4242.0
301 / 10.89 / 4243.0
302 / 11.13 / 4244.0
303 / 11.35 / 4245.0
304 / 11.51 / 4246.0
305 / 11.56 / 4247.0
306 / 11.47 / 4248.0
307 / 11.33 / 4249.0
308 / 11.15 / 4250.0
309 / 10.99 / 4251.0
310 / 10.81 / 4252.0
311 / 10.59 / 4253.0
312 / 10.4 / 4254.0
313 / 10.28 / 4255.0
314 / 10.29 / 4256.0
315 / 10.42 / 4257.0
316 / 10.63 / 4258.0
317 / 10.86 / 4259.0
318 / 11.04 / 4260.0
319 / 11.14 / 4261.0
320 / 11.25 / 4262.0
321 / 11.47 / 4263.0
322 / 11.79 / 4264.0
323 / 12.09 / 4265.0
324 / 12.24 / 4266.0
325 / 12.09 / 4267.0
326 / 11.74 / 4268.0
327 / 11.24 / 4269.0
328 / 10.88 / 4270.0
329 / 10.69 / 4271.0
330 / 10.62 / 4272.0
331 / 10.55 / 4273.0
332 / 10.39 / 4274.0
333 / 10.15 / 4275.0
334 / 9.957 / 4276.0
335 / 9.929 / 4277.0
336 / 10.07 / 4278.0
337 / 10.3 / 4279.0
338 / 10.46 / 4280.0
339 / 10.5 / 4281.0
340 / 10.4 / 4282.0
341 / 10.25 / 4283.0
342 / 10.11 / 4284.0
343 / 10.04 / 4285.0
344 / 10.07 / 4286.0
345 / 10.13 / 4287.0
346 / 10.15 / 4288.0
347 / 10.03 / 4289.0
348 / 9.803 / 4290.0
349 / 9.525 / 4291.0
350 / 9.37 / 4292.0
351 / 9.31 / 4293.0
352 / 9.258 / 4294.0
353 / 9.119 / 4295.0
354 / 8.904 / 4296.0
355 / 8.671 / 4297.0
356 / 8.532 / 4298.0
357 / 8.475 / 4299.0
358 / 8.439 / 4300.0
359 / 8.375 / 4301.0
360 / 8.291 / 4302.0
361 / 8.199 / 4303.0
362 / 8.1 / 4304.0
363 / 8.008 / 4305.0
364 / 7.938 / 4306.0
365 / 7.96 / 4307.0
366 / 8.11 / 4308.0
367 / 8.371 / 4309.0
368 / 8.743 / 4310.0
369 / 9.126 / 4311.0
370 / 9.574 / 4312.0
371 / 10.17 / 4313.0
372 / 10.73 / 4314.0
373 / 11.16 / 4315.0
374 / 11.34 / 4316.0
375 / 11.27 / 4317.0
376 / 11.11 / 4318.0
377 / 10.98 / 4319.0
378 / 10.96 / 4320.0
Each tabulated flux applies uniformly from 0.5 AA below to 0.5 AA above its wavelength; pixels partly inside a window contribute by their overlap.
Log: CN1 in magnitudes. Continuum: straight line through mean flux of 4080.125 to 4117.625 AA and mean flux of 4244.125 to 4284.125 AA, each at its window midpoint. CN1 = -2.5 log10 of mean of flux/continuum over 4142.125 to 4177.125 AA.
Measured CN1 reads 0.14 mag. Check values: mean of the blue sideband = 9.92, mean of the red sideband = 10.9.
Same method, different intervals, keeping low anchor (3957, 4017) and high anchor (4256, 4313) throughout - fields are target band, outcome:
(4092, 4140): -0.09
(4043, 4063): -0.16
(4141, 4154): 0.08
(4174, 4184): 0.03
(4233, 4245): -0.10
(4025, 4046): -0.19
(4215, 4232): -0.09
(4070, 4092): -0.15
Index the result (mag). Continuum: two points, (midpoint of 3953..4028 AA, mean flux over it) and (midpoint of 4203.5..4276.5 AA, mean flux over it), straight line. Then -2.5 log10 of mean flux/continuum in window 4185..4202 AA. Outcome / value 0.06 mag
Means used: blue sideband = 8.54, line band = 9.71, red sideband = 10.7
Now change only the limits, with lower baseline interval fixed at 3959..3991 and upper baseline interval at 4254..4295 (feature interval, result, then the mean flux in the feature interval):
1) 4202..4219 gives -0.070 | 10.3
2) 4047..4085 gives -0.250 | 9.84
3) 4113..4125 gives -0.175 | 9.99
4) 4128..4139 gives -0.143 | 9.92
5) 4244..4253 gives -0.106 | 11.2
